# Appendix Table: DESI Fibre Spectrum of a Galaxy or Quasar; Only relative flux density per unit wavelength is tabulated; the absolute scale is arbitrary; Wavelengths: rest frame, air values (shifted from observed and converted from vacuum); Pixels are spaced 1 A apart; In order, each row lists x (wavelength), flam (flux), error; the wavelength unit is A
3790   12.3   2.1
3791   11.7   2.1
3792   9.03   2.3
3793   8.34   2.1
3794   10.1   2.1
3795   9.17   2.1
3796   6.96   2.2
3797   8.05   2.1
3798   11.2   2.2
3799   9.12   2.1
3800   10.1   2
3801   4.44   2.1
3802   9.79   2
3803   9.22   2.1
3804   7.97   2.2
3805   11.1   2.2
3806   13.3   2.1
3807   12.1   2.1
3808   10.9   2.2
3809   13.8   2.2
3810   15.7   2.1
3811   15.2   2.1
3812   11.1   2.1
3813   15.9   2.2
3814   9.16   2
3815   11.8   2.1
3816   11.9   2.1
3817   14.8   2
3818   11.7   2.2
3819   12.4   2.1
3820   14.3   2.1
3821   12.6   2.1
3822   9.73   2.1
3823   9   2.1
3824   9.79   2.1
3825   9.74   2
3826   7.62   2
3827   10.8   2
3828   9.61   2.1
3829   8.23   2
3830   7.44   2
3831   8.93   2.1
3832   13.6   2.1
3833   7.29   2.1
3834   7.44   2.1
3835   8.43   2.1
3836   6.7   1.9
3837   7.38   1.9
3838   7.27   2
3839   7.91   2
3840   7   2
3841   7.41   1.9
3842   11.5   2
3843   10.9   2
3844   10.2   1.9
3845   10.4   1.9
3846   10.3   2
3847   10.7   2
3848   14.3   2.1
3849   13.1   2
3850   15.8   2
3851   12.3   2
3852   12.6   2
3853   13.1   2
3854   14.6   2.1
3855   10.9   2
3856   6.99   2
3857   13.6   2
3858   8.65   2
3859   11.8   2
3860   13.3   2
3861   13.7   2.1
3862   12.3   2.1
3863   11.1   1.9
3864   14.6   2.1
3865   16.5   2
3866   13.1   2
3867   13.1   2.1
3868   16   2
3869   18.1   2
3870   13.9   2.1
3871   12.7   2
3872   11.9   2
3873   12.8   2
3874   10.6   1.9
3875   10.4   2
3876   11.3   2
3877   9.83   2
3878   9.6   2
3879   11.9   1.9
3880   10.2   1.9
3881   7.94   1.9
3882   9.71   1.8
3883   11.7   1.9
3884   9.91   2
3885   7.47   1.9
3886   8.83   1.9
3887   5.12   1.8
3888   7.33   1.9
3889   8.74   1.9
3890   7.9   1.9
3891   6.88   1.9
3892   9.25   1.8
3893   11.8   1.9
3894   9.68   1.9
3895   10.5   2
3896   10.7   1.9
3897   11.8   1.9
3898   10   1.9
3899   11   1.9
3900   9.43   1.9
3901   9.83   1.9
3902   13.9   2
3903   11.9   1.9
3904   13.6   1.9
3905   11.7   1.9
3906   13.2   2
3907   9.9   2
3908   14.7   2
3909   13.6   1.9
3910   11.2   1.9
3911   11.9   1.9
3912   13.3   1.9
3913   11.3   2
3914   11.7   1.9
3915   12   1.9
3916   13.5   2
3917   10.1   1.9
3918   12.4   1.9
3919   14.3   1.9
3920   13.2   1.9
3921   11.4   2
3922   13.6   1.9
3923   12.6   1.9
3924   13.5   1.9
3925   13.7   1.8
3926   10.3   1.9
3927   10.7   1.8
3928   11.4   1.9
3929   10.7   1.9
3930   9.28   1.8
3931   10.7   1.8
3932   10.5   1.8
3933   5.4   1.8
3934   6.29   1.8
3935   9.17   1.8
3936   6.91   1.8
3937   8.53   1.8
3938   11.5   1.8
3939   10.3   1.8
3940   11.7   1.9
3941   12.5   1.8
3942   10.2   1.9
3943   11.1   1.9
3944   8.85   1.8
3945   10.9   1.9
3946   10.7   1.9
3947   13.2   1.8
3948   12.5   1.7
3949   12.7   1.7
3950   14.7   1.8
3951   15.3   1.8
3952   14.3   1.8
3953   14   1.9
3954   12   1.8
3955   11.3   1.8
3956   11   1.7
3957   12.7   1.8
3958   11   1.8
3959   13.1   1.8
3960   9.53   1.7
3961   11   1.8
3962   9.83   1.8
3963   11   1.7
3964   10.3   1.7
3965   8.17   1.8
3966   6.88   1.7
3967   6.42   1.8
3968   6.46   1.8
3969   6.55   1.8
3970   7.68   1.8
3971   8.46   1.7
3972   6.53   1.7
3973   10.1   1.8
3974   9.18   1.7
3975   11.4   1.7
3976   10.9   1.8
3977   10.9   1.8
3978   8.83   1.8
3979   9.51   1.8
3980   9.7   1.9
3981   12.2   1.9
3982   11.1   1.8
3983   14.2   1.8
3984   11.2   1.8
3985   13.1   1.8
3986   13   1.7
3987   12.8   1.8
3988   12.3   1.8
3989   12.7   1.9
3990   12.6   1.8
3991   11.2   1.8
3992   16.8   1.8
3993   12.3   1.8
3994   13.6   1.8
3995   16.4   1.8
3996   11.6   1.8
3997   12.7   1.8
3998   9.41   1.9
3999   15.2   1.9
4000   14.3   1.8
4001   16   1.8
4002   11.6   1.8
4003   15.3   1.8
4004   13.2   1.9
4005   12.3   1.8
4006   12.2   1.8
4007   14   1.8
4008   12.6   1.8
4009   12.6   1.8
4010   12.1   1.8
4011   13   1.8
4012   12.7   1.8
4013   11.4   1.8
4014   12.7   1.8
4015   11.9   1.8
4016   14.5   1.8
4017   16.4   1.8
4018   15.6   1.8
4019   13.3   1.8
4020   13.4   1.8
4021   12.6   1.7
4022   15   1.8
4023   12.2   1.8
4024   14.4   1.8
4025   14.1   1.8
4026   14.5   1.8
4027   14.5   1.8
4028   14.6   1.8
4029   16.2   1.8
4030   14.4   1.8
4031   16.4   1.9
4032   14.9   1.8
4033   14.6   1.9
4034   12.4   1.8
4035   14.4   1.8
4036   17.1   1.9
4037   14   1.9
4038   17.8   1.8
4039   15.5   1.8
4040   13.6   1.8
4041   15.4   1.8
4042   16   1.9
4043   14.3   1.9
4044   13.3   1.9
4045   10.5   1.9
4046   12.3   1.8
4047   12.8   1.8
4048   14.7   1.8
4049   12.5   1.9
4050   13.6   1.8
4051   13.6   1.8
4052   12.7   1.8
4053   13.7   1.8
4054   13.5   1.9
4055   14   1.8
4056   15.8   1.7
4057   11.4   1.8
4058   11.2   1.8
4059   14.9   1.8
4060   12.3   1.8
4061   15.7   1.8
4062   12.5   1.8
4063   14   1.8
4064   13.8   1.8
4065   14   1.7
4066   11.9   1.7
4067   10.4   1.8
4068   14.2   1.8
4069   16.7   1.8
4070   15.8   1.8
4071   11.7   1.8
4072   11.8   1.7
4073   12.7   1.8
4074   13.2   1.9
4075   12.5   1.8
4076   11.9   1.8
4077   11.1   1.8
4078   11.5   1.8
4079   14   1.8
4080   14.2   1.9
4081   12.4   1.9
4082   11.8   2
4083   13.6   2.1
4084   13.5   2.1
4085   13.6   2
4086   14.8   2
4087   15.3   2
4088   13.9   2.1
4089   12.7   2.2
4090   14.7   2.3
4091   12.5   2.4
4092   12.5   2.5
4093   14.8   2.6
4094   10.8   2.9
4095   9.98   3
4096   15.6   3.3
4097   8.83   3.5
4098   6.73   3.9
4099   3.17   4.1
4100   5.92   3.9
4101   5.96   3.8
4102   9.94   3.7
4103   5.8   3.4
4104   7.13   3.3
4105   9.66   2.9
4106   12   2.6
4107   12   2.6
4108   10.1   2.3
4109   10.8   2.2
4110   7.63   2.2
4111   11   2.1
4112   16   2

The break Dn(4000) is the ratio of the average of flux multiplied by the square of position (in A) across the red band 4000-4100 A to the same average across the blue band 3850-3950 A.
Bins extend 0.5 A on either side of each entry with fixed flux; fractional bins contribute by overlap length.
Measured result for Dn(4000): 1.3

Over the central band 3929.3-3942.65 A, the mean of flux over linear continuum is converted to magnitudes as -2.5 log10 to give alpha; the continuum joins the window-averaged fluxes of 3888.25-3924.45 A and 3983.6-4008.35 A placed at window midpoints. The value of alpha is 0.26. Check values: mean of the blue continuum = 11.5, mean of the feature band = 9.5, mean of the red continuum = 13.1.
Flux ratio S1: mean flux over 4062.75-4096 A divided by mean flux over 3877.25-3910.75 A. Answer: 1.27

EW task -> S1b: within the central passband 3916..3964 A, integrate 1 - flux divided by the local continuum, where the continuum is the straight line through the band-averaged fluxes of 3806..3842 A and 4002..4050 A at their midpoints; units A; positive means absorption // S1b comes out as 4.29 A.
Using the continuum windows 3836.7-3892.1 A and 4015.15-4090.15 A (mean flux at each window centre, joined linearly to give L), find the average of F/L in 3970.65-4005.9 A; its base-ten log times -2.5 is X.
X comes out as 0.07 mag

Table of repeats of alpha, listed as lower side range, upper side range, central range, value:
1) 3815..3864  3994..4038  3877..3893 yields 0.27 mag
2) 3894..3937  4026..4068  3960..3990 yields 0.23 mag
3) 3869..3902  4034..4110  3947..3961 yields -0.14 mag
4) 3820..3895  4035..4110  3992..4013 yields -0.11 mag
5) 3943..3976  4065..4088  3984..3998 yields -0.15 mag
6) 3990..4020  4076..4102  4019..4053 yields -0.12 mag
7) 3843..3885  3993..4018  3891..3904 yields 0.15 mag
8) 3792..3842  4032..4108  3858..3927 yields -0.07 mag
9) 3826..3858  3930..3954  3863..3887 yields -0.13 mag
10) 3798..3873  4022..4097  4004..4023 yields -0.01 mag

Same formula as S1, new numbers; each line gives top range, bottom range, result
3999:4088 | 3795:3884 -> 1.24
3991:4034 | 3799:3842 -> 1.34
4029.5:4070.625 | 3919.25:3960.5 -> 1.23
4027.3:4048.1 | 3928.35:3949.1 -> 1.43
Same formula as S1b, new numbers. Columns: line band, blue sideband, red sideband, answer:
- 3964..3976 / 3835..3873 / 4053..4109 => 3.8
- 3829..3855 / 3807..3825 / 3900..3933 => 4.1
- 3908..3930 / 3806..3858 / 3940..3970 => -2.6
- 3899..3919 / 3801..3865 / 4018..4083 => -0.3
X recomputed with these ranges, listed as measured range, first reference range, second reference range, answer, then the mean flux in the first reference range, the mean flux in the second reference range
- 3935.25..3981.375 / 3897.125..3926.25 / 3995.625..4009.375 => 0.20 mag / 12.2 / 13.1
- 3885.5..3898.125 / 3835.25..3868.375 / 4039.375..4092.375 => 0.28 mag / 11.4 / 13.3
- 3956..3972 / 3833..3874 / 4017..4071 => 0.37 mag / 11.5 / 14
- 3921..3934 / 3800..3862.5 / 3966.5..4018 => 0.06 mag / 10.8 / 11.9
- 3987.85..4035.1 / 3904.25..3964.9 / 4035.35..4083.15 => -0.07 mag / 11.5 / 13.5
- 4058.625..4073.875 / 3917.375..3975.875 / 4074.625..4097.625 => -0.08 mag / 10.7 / 12.9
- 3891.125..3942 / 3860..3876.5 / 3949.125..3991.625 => 0.09 mag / 13.3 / 10.9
